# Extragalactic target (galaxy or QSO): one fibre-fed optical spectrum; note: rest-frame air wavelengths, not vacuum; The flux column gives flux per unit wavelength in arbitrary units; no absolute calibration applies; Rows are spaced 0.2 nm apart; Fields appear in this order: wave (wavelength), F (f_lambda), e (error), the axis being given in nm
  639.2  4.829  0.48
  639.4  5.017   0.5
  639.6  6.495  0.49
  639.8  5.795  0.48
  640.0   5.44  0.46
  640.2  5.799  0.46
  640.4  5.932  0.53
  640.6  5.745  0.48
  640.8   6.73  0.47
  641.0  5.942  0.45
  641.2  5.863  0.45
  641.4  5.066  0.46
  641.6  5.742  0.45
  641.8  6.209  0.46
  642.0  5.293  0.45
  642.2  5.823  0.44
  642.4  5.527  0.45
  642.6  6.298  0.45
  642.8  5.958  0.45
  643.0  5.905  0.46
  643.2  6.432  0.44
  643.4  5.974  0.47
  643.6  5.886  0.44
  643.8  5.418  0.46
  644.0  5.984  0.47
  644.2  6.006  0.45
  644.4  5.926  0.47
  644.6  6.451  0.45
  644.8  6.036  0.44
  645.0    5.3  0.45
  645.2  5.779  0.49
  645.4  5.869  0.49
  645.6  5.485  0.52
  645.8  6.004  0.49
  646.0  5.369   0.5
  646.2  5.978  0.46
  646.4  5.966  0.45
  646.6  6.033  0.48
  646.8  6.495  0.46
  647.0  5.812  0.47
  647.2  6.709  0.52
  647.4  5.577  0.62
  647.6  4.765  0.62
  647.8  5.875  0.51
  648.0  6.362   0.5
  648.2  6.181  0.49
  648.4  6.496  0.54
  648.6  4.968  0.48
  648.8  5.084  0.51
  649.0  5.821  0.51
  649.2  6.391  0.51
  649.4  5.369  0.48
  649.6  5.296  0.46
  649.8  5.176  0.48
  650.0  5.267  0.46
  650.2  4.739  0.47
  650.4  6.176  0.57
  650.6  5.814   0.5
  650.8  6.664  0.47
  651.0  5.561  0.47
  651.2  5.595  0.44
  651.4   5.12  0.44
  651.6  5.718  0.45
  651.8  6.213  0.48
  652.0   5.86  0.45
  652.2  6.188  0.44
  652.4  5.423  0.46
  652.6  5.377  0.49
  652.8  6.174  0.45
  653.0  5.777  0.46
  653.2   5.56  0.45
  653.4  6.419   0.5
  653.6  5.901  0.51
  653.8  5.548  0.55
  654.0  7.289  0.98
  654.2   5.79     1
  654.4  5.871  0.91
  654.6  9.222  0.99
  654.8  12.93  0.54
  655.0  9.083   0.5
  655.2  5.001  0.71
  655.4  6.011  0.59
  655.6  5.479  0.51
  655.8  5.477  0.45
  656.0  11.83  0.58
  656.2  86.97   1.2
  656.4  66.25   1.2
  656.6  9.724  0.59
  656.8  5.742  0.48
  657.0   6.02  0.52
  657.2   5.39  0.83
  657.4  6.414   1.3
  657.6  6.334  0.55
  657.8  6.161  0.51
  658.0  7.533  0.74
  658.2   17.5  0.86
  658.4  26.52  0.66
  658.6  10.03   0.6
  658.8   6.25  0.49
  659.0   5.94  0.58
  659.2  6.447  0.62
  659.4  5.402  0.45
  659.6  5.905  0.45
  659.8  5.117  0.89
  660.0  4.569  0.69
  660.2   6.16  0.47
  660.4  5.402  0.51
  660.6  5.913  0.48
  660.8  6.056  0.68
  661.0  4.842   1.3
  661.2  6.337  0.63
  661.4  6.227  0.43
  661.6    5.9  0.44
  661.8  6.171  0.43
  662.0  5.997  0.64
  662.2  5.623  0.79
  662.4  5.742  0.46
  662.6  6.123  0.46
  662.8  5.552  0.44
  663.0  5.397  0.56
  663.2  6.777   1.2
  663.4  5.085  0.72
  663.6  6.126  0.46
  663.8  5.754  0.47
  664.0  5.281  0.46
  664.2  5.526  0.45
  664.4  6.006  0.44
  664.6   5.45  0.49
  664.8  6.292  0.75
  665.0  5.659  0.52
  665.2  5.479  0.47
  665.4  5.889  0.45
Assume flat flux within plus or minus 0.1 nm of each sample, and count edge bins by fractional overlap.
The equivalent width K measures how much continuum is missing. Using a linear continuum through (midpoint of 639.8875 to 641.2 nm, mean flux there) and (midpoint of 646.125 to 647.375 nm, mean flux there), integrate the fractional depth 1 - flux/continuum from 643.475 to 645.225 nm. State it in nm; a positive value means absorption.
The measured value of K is 0.05 nm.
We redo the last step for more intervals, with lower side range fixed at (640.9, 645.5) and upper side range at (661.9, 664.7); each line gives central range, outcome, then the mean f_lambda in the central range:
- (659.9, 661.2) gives 0.046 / 5.56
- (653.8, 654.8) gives -0.291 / 7.48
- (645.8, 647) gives -0.025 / 5.96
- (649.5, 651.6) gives 0.096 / 5.55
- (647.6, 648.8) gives 0.006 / 5.8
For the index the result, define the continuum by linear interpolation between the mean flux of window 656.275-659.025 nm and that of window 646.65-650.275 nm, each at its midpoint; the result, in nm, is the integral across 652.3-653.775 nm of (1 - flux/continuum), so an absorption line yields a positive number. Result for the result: 0.612 nm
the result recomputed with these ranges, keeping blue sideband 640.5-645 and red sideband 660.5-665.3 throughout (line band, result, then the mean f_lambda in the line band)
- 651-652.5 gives 0.04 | 5.72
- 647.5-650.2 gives 0.13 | 5.59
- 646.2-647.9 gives -0.01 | 5.91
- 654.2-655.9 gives -0.42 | 7.29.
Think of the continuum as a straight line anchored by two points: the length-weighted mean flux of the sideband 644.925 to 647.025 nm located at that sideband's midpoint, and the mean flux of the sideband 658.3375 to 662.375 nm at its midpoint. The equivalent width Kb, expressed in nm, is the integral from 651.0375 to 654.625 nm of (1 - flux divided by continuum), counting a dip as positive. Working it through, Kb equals 0.188 nm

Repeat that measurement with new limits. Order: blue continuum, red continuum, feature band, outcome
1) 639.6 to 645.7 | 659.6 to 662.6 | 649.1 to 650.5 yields 0.08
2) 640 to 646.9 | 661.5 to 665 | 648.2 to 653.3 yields 0.15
